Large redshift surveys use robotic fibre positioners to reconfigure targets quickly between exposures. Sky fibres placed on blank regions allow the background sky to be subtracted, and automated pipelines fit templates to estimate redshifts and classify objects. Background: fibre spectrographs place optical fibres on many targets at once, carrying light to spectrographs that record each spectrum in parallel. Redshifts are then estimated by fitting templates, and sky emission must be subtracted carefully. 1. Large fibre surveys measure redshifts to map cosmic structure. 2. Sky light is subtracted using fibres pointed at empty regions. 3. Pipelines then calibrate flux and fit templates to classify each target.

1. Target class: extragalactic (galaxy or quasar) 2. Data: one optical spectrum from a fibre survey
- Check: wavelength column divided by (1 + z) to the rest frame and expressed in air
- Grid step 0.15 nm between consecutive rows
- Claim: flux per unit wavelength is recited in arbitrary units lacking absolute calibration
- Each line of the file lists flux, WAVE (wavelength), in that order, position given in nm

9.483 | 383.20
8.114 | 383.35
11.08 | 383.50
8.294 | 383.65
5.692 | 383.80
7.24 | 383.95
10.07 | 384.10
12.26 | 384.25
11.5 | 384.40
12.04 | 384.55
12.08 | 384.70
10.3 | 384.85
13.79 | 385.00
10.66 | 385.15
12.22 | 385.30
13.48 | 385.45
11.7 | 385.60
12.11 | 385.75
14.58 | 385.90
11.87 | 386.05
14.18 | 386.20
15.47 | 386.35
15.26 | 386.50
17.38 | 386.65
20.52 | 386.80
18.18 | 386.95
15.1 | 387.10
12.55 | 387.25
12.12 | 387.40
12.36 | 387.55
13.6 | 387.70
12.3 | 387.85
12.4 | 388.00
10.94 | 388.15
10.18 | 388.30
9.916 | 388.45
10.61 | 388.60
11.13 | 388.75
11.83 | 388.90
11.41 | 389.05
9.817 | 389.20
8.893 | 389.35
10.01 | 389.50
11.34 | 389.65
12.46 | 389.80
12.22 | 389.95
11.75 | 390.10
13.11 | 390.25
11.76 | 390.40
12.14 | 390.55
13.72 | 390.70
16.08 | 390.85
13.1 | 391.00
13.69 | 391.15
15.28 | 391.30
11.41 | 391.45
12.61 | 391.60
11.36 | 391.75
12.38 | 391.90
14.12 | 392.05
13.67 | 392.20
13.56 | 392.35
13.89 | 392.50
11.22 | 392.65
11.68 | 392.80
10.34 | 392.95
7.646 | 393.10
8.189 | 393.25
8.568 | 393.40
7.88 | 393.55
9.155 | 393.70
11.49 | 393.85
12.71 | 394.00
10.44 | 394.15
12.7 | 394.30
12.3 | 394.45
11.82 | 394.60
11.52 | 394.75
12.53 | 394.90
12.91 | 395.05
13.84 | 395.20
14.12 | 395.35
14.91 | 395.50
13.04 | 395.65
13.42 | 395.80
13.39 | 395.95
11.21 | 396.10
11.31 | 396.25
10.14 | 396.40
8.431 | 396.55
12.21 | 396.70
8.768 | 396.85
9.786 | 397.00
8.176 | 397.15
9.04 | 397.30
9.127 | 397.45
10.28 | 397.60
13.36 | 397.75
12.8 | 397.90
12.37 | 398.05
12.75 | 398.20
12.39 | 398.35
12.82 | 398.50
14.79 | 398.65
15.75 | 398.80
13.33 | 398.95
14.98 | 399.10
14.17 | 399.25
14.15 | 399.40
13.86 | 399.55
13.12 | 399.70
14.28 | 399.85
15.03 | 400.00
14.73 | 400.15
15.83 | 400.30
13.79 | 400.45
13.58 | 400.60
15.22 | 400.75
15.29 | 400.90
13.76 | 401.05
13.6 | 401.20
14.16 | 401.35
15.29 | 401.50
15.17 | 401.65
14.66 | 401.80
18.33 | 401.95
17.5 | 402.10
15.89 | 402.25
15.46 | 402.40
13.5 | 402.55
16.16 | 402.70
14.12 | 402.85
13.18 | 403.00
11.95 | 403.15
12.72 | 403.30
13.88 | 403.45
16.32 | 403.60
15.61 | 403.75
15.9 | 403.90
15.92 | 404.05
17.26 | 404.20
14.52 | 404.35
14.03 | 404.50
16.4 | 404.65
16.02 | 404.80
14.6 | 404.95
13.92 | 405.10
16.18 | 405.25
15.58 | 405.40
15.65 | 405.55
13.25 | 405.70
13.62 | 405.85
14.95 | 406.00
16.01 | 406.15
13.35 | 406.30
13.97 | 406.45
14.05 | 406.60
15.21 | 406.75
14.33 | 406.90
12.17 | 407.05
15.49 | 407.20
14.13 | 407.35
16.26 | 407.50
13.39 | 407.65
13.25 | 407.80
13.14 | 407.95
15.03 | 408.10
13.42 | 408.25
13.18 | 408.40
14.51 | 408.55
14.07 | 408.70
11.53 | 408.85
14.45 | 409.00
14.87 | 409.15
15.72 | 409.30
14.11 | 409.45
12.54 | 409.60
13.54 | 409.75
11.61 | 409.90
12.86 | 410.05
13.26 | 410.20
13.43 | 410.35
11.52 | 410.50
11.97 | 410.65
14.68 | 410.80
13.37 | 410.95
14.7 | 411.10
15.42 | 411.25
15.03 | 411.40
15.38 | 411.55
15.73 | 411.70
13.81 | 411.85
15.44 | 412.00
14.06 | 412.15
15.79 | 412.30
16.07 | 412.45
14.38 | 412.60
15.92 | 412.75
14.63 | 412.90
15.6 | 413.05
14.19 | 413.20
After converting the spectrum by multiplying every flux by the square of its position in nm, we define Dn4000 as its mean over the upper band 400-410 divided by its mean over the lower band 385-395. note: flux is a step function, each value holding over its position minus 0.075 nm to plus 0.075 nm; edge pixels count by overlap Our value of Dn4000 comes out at 1.27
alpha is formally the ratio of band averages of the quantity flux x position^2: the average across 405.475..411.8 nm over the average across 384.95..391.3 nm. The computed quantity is 1.21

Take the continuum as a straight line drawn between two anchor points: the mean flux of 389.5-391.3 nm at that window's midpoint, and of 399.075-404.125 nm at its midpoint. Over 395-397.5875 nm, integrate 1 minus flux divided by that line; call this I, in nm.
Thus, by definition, 0.46 nm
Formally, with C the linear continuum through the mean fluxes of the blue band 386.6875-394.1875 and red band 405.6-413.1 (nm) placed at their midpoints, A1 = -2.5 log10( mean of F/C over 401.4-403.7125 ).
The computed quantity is -0.12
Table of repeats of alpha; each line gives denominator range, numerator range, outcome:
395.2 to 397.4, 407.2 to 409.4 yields 1.32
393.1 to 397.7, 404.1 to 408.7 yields 1.39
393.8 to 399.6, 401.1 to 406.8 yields 1.27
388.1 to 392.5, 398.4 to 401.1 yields 1.24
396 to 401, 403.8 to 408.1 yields 1.21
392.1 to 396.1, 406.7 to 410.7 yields 1.24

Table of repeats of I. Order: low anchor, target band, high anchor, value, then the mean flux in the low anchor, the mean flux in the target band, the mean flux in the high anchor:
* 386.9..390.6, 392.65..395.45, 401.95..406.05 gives 0.40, 11.9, 11.1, 15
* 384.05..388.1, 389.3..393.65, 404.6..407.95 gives 0.57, 13.3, 11.9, 14.6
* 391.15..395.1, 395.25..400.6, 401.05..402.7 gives 0.40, 11.6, 12.6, 15.3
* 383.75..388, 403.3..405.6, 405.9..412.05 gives -0.26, 12.9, 15.4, 14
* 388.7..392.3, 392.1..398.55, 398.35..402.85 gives 0.96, 12.3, 11.4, 14.7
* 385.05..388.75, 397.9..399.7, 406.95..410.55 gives -0.03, 13.3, 13.7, 13.7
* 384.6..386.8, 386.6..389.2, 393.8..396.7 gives 0.05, 13.5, 13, 12.2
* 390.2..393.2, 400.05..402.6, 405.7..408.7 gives -0.28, 12.6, 15.1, 14.2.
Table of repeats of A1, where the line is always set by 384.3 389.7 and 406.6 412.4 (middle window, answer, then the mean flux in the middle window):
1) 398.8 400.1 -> -0.07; 14.2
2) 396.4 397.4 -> 0.37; 9.45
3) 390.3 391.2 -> -0.05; 13.4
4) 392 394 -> 0.19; 10.9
